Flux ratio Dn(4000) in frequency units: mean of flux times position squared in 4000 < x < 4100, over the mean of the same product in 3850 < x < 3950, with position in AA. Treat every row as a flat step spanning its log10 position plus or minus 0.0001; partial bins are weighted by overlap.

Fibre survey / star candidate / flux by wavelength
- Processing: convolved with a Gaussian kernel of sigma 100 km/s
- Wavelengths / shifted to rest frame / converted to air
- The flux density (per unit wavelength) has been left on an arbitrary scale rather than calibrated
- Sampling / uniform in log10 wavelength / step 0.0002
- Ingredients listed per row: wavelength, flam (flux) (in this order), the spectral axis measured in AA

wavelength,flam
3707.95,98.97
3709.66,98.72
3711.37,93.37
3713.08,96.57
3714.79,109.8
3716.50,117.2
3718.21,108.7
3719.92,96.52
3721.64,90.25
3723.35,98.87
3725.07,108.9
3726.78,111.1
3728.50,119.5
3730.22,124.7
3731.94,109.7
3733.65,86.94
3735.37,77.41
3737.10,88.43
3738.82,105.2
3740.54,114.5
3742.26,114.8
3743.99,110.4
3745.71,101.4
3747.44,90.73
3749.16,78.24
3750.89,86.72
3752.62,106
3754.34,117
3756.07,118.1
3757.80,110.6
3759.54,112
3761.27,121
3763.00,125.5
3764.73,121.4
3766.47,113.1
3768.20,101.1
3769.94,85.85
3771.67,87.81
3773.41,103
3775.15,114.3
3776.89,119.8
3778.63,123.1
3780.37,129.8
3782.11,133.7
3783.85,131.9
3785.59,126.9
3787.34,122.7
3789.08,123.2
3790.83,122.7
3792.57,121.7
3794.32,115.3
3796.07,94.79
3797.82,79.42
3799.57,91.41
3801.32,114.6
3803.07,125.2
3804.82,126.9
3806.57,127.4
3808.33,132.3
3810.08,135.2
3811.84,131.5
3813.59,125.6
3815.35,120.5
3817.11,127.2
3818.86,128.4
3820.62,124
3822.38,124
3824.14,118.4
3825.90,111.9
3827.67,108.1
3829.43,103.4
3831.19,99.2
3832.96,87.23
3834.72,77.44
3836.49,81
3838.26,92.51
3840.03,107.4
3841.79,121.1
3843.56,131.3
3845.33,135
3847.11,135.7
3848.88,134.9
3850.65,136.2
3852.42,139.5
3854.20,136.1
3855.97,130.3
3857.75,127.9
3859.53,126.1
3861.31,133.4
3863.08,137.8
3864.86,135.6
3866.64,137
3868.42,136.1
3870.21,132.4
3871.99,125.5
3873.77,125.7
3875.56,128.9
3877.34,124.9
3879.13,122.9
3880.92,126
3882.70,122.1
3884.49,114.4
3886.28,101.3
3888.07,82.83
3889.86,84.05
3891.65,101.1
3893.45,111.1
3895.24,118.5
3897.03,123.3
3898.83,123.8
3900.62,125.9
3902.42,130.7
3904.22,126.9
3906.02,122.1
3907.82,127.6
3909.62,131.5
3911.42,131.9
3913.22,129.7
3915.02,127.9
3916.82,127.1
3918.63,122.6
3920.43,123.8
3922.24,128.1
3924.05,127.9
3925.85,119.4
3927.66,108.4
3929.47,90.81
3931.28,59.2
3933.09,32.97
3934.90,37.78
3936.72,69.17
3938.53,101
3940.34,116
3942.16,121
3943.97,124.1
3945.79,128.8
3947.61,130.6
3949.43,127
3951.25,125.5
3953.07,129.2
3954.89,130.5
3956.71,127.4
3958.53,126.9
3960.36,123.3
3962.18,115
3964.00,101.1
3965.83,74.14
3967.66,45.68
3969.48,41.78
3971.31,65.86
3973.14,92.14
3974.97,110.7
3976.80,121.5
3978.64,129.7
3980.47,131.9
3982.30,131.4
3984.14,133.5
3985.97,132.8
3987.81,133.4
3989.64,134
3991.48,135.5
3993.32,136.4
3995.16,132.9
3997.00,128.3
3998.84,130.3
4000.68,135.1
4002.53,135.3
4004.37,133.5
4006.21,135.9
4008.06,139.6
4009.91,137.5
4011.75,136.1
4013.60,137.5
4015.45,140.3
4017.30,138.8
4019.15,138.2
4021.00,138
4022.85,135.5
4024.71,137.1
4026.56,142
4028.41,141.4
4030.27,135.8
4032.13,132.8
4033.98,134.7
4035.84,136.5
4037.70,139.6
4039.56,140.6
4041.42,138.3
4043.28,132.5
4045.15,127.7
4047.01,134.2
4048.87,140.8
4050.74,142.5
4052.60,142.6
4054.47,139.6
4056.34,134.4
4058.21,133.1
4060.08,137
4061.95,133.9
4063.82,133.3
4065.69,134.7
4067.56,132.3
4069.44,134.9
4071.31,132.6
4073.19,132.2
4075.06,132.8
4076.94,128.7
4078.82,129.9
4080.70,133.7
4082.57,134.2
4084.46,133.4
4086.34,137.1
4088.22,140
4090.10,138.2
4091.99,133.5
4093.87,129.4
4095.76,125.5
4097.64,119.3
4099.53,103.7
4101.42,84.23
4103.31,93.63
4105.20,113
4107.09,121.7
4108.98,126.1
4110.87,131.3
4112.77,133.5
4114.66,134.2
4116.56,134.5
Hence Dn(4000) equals 1.24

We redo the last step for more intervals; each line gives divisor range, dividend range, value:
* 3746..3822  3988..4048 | 1.33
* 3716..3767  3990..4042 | 1.48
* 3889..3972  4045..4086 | 1.32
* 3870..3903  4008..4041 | 1.27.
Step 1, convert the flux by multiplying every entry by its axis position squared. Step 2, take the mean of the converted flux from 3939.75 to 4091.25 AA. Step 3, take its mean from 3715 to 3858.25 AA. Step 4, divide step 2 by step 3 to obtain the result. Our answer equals 1.28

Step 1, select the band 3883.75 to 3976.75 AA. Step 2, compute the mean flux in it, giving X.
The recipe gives 108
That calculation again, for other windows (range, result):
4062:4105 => 127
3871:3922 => 120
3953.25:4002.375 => 116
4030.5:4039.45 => 136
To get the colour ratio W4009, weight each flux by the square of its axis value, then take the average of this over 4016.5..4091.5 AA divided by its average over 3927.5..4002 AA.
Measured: 1.3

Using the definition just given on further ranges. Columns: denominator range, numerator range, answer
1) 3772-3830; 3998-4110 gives 1.26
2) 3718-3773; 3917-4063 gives 1.33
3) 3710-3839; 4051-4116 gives 1.37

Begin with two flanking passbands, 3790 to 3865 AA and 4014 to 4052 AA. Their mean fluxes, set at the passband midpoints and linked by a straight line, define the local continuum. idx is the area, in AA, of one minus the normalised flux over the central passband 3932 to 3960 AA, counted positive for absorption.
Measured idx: 4.6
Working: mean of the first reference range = 119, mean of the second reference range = 137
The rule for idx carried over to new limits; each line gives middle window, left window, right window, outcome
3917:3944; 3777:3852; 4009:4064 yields 6.1 AA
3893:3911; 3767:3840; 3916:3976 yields -3.1 AA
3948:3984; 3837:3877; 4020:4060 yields 6.7 AA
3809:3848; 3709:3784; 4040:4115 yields -0.8 AA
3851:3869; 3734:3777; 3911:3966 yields -4.3 AA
